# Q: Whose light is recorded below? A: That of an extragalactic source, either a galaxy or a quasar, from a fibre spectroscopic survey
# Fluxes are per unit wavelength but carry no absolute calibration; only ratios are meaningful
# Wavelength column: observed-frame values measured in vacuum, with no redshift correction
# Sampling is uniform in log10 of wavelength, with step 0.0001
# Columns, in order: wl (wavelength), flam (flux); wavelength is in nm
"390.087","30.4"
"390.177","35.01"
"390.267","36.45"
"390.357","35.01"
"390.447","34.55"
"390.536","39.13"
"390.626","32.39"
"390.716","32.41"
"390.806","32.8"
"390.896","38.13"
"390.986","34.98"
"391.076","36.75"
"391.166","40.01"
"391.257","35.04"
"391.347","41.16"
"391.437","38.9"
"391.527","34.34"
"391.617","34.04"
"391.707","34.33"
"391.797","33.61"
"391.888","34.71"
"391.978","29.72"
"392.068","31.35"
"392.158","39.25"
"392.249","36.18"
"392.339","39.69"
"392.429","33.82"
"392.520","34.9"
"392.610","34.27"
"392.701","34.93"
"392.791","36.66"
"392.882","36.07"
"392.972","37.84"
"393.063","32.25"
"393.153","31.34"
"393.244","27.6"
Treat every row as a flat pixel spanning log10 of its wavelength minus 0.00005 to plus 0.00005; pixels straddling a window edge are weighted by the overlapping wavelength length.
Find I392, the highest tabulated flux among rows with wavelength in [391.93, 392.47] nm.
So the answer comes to 39.69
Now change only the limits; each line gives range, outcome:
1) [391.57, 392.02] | 34.71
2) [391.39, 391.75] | 38.9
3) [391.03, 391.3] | 40.01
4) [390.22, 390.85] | 39.13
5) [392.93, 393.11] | 37.84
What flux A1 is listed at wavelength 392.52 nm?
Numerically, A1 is 34.9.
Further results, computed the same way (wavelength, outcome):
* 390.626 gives 32.39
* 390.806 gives 32.8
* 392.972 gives 37.84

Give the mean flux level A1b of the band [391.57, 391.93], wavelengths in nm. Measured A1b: 34.1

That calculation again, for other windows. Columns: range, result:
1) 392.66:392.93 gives 36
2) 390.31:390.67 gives 35.3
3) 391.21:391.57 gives 37.3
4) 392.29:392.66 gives 35.7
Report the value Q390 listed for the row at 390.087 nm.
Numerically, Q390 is 30.4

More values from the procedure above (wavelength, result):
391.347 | 41.16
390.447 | 34.55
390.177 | 35.01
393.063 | 32.25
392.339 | 39.69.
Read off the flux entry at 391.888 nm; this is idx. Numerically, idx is 34.71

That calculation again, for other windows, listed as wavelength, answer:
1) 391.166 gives 40.01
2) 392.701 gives 34.93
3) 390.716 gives 32.41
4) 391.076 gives 36.75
